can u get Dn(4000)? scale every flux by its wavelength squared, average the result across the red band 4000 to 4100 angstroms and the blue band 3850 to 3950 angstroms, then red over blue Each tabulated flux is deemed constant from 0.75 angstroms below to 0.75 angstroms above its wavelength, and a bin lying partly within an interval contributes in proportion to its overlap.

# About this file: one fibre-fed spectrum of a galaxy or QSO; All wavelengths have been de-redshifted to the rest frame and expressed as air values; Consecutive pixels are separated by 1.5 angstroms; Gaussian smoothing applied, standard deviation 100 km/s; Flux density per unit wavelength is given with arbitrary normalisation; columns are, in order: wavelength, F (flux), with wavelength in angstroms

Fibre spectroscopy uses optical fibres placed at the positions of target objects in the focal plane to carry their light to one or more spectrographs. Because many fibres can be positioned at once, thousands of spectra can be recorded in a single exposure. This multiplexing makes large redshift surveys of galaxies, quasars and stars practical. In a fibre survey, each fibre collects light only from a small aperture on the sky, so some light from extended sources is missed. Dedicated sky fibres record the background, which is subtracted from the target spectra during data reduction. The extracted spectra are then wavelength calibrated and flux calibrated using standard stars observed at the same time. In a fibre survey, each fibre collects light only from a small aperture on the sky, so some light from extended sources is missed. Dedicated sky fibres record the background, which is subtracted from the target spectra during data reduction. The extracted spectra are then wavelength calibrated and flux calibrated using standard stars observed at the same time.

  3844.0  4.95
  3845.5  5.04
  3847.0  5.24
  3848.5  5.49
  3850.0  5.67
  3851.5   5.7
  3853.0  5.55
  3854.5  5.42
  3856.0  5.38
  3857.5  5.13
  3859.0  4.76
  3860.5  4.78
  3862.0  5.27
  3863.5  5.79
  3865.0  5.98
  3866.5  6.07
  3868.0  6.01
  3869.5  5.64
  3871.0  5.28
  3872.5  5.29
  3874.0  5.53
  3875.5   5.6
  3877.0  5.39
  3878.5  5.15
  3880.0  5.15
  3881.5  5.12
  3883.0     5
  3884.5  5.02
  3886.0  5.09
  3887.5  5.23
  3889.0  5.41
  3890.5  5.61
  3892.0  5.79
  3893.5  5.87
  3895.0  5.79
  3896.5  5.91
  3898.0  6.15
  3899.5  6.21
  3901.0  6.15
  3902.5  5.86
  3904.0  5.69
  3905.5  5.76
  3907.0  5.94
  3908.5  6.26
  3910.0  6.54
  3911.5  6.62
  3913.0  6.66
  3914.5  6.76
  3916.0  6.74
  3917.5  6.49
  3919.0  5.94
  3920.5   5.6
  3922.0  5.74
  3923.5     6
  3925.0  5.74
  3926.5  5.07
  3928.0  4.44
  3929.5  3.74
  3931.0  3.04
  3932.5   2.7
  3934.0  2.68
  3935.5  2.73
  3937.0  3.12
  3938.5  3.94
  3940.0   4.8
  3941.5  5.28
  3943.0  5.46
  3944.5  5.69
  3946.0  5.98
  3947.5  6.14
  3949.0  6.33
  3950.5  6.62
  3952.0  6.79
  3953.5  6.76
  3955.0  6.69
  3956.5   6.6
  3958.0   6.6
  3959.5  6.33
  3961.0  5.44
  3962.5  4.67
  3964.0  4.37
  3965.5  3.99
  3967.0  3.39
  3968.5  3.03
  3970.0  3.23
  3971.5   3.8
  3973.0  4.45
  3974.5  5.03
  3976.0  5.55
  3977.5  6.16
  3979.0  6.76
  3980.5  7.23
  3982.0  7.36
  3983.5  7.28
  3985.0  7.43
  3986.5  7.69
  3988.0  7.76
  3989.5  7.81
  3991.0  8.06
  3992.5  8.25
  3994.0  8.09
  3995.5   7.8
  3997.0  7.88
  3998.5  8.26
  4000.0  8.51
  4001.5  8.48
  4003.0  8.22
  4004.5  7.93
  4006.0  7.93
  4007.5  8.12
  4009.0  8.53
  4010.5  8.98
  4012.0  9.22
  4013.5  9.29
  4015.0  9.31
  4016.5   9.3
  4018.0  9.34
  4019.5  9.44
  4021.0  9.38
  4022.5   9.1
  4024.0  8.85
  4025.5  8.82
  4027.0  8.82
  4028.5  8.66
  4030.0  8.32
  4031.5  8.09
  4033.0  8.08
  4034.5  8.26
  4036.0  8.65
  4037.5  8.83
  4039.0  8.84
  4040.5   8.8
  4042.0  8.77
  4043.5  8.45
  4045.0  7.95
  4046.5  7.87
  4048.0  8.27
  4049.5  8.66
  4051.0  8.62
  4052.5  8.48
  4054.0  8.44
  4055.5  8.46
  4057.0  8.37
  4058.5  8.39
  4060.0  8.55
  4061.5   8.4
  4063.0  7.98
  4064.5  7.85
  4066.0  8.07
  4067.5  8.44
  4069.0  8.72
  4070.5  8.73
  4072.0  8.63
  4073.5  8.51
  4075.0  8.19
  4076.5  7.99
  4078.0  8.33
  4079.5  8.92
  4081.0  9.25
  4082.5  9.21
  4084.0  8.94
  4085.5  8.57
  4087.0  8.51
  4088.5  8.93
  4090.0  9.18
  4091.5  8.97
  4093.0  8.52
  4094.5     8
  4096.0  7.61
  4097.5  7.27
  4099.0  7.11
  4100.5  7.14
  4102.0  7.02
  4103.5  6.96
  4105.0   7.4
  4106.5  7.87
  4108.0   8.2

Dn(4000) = 1.7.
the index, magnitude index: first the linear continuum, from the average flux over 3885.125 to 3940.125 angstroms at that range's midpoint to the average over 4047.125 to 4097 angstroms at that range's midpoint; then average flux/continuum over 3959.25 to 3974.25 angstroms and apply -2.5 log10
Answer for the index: 0.45 mag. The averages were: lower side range 5.35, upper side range 8.5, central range 4.23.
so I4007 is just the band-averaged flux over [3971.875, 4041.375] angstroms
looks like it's 8.09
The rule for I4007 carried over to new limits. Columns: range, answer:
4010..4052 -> 8.75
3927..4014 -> 6.17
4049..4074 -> 8.43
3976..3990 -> 7.17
